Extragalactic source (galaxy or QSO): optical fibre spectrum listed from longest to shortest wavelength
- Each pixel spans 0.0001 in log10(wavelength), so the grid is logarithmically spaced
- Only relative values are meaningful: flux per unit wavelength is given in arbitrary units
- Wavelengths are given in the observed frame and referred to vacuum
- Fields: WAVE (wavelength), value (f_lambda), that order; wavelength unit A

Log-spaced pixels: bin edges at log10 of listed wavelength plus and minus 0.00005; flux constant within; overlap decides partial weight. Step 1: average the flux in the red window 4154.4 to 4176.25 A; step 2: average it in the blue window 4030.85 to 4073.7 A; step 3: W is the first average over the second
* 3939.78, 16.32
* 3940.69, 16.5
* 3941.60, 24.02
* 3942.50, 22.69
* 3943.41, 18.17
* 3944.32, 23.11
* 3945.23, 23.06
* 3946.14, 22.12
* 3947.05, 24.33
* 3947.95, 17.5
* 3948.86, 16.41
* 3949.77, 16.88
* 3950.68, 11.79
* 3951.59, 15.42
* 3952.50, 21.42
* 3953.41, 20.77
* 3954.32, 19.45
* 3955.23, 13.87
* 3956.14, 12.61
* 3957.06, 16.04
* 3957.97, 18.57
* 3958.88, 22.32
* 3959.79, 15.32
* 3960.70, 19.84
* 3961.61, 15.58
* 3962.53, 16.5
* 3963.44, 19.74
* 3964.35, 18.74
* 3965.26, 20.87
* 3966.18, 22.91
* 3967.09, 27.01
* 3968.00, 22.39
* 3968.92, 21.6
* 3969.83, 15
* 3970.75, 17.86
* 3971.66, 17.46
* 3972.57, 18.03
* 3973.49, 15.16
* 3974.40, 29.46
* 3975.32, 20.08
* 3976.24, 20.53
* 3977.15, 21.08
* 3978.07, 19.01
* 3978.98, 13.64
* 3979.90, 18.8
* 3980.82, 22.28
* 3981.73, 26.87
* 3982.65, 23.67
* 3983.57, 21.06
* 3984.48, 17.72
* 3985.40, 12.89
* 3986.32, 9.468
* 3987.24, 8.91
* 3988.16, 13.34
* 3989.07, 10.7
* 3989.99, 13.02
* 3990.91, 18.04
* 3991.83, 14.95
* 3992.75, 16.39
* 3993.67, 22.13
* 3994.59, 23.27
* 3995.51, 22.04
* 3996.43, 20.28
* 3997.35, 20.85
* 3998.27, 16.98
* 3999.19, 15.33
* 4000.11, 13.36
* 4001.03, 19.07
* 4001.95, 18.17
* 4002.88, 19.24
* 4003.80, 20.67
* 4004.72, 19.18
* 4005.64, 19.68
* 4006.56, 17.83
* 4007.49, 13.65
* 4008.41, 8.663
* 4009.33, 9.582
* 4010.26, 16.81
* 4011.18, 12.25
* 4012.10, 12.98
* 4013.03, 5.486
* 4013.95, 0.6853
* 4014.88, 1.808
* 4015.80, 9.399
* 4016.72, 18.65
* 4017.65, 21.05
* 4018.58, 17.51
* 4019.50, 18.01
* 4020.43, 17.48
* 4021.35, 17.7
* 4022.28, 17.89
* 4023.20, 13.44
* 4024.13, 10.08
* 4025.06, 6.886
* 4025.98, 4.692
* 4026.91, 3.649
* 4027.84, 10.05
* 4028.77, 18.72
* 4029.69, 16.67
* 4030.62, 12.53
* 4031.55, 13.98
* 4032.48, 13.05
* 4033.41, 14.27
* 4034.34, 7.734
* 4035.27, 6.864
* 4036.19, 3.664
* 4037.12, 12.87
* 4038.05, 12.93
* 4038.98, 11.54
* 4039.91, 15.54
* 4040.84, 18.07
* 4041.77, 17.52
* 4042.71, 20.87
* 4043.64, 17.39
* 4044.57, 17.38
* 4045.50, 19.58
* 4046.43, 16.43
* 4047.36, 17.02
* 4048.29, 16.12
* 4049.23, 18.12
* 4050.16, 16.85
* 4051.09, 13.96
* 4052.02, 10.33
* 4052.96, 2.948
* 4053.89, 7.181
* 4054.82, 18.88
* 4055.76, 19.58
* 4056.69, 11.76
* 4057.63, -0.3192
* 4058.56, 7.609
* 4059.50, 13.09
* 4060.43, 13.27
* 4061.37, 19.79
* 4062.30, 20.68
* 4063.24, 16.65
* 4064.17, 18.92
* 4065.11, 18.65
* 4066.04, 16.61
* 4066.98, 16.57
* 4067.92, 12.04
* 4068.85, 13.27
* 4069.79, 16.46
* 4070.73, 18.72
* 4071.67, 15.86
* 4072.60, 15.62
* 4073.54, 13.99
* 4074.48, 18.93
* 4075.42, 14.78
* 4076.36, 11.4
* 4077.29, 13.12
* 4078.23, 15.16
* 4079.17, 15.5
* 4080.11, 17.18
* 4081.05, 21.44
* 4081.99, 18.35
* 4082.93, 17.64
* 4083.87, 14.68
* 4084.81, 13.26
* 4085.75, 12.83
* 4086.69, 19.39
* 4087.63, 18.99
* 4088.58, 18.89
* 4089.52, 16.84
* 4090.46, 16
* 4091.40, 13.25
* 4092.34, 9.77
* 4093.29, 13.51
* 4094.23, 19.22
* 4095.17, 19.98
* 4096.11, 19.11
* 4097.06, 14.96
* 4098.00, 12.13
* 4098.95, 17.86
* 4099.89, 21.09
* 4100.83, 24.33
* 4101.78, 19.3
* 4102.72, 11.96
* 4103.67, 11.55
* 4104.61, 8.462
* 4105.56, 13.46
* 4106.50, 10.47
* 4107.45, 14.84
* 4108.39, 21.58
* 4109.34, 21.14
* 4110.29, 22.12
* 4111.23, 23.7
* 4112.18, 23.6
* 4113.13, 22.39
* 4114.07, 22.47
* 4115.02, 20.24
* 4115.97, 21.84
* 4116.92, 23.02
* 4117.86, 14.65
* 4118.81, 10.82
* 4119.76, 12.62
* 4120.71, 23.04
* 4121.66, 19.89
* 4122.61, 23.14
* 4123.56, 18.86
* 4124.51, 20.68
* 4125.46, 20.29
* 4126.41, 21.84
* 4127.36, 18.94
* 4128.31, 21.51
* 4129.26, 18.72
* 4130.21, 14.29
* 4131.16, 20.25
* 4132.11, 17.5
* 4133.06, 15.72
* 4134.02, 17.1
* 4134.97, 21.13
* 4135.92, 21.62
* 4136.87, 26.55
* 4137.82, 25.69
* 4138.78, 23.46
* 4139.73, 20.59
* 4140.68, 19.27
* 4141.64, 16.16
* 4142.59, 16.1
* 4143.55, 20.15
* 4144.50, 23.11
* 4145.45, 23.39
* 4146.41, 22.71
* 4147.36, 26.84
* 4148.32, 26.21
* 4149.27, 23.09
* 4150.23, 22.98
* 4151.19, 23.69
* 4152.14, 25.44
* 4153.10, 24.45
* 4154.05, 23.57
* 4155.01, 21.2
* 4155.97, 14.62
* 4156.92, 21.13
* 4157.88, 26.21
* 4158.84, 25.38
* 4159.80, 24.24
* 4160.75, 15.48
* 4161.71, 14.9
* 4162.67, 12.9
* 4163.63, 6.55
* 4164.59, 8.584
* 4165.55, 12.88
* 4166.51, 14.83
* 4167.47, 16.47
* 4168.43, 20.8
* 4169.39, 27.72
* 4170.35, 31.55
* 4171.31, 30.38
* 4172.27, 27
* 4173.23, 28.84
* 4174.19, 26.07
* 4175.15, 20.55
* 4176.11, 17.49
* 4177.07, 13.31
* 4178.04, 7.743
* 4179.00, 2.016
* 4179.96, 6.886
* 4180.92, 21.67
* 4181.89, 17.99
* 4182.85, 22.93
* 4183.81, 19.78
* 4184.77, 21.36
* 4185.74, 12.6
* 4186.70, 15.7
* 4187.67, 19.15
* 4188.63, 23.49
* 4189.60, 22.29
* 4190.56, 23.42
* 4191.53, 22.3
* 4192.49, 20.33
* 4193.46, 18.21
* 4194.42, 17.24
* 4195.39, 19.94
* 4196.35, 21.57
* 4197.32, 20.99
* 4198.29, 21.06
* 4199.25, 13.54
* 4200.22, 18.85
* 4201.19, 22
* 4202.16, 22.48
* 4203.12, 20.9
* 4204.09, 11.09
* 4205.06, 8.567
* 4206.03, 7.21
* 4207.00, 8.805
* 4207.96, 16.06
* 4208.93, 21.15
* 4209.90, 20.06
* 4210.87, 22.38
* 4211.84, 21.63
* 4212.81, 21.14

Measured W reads 1.42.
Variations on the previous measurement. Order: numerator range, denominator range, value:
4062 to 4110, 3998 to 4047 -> 1.17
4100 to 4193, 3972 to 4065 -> 1.30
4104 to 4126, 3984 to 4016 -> 1.27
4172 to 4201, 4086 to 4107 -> 1.18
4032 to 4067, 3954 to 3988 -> 0.76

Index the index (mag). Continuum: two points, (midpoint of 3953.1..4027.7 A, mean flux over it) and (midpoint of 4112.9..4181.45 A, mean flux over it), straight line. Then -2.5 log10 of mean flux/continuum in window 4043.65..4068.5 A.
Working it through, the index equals 0.22 mag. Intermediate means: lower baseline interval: 16.6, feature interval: 14.7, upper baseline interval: 19.9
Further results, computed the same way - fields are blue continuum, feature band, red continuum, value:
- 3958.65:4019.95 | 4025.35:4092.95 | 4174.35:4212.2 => 0.20 mag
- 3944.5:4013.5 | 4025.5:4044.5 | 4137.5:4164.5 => 0.43 mag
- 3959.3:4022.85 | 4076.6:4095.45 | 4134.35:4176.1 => 0.21 mag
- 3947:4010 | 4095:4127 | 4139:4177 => 0.10 mag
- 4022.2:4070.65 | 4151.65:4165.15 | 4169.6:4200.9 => -0.02 mag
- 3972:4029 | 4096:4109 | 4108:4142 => 0.23 mag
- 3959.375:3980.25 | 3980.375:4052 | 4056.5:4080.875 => 0.16 mag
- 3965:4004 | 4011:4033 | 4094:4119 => 0.44 mag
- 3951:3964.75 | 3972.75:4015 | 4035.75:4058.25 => -0.02 mag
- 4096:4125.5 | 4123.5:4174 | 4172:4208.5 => -0.16 mag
